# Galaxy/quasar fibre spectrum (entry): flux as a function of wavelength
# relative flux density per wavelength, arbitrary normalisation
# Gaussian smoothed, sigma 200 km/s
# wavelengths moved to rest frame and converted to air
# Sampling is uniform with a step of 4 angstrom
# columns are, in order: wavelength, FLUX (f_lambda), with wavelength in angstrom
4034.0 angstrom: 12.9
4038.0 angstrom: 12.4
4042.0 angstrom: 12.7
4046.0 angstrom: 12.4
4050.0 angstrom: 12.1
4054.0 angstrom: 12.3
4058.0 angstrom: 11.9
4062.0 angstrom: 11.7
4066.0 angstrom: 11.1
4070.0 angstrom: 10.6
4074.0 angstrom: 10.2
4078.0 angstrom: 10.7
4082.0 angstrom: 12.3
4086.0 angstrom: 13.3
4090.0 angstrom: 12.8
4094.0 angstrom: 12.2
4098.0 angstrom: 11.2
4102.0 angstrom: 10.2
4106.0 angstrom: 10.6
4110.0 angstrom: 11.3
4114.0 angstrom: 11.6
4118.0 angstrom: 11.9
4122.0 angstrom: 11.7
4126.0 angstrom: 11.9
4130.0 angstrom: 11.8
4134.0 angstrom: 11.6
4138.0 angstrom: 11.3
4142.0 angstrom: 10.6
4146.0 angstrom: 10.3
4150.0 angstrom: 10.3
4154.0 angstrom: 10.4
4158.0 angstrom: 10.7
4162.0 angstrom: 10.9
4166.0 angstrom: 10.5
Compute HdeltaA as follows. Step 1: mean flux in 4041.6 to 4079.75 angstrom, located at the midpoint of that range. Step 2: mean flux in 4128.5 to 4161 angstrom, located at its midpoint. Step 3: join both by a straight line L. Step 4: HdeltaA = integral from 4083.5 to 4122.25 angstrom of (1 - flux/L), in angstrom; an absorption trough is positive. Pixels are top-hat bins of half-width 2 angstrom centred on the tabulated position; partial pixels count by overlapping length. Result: -1.7 angstrom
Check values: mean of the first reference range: 11.5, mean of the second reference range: 10.9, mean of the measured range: 11.7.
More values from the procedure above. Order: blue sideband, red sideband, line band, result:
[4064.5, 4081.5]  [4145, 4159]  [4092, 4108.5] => -0.6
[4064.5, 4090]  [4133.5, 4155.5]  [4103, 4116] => 0.0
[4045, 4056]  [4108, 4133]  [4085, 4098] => -0.6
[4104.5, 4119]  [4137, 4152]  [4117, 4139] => -1.5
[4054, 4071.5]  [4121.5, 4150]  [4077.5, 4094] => -1.5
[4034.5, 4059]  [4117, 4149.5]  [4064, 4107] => 1.8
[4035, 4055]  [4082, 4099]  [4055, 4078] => 2.4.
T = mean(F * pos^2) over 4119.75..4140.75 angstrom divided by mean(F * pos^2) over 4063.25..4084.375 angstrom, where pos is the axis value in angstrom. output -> 1.1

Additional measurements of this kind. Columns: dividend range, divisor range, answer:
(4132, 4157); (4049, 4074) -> 0.97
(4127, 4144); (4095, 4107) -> 1.07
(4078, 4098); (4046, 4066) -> 1.05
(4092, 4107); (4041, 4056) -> 0.92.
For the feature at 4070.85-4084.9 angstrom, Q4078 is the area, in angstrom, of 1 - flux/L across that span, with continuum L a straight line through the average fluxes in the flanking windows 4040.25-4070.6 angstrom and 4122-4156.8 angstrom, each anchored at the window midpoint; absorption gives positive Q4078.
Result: 0.60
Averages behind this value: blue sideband 11.9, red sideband 11.1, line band 11.2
